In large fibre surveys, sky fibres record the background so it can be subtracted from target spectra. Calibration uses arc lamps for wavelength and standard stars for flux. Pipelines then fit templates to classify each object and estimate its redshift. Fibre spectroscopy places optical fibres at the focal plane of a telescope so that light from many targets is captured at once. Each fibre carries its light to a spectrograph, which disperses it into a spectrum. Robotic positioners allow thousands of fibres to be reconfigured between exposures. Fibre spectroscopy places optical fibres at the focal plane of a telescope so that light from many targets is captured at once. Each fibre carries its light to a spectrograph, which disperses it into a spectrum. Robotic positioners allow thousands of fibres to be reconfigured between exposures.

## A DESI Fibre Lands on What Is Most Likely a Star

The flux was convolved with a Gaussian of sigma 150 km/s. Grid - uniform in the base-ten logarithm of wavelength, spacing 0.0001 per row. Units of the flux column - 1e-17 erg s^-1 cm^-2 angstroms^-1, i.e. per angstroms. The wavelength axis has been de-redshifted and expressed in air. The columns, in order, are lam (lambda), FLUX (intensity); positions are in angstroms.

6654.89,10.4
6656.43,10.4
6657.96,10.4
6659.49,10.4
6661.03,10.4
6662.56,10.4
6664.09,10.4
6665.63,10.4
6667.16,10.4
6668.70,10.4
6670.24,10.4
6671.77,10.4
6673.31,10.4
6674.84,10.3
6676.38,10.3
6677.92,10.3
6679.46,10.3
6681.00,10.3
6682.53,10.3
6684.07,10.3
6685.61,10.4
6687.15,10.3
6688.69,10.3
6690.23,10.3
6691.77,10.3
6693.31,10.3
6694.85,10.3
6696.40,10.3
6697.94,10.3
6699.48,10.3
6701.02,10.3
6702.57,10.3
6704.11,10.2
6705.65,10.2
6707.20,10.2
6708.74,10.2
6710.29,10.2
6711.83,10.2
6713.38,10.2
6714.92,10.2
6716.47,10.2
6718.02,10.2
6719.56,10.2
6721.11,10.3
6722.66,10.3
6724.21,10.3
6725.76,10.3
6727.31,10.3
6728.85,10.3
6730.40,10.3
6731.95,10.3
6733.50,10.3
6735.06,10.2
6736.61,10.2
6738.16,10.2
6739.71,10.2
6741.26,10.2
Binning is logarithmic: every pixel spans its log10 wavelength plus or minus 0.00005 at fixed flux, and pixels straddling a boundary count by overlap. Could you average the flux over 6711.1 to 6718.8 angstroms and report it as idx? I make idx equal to 10.2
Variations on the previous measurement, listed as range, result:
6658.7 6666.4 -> 10.4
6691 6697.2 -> 10.3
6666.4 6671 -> 10.4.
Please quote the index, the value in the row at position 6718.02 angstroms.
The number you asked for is 10.2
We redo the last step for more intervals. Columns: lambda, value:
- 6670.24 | 10.4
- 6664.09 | 10.4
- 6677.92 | 10.3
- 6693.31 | 10.3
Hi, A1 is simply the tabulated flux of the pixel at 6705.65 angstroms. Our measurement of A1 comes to 10.2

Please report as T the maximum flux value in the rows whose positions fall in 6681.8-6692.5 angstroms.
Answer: 10.4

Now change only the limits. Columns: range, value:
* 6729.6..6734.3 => 10.3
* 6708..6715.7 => 10.2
